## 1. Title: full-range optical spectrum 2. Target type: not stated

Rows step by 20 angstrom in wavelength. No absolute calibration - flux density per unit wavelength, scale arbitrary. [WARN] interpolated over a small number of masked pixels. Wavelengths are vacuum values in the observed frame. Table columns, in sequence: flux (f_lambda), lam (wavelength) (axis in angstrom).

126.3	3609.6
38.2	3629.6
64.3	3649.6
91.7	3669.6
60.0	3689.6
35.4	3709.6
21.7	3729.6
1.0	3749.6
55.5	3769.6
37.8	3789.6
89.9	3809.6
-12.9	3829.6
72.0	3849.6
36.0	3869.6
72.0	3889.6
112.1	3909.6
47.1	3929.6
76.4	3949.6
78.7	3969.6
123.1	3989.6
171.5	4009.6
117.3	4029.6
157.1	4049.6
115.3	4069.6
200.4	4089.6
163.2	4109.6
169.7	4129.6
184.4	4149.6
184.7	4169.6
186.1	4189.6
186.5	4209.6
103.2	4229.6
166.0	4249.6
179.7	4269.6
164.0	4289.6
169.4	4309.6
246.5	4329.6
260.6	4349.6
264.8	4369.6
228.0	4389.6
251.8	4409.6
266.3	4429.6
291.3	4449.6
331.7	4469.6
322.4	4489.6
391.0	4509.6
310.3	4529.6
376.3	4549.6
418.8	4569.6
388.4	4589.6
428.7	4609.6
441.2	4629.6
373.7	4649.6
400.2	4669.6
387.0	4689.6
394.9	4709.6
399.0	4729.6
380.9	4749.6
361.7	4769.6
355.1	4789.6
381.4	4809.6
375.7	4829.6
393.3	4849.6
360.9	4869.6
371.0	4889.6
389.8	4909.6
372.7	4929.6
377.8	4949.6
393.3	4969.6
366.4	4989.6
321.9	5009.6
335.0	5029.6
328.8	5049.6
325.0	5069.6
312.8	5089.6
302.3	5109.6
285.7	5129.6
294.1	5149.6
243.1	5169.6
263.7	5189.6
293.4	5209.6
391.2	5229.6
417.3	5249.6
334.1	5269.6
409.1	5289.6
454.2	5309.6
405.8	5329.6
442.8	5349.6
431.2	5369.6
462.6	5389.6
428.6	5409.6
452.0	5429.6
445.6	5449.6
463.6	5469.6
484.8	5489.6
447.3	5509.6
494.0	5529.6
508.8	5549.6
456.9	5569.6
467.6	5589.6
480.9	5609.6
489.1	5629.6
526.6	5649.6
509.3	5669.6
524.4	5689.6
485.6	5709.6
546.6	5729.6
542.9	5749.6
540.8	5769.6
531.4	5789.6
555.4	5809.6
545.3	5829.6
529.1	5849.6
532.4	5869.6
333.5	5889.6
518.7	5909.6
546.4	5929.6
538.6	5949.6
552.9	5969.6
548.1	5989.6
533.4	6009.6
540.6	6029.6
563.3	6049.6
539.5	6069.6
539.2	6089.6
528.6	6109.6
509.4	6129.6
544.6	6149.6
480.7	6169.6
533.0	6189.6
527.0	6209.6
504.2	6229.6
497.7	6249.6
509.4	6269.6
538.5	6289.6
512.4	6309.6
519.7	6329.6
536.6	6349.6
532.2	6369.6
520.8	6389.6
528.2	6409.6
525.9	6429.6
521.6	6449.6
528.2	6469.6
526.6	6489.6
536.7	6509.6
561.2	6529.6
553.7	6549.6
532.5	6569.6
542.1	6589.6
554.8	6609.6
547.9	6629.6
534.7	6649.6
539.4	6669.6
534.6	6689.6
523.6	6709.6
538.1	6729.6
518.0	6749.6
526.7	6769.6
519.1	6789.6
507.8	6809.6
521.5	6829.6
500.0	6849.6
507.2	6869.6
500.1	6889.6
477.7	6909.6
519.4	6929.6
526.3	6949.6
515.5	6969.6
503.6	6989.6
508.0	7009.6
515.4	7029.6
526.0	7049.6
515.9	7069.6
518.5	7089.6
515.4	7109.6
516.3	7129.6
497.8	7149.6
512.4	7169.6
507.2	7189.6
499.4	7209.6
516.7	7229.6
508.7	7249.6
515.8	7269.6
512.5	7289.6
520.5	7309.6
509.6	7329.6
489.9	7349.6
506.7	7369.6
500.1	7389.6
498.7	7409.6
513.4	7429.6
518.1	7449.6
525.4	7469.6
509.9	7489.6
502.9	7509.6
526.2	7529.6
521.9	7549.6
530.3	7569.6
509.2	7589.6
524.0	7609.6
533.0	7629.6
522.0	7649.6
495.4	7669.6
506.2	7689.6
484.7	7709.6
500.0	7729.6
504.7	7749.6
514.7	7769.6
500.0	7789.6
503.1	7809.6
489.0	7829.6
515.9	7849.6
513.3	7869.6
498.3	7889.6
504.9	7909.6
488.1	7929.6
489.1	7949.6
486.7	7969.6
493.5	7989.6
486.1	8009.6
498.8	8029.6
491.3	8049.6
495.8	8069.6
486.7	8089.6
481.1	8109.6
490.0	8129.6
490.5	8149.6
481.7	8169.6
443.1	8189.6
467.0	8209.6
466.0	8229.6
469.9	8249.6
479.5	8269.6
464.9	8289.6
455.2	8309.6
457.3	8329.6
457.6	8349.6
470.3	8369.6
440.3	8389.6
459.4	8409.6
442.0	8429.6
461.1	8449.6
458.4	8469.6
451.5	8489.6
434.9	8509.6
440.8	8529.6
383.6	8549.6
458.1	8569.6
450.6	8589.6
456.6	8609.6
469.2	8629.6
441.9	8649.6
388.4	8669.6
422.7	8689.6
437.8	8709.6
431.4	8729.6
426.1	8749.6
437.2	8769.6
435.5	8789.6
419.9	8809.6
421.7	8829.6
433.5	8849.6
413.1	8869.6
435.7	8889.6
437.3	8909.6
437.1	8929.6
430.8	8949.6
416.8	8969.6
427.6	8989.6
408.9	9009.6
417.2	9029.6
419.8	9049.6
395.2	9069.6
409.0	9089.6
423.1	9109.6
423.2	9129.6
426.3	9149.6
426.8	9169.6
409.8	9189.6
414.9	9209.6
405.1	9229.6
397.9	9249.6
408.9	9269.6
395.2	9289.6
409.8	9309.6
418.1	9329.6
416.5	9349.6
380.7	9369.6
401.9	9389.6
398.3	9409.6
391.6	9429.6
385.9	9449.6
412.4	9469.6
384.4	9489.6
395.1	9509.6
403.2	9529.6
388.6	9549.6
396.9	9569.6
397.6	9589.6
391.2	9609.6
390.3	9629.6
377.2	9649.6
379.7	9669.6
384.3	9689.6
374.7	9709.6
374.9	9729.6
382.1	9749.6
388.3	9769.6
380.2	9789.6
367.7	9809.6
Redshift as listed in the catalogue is 0.000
